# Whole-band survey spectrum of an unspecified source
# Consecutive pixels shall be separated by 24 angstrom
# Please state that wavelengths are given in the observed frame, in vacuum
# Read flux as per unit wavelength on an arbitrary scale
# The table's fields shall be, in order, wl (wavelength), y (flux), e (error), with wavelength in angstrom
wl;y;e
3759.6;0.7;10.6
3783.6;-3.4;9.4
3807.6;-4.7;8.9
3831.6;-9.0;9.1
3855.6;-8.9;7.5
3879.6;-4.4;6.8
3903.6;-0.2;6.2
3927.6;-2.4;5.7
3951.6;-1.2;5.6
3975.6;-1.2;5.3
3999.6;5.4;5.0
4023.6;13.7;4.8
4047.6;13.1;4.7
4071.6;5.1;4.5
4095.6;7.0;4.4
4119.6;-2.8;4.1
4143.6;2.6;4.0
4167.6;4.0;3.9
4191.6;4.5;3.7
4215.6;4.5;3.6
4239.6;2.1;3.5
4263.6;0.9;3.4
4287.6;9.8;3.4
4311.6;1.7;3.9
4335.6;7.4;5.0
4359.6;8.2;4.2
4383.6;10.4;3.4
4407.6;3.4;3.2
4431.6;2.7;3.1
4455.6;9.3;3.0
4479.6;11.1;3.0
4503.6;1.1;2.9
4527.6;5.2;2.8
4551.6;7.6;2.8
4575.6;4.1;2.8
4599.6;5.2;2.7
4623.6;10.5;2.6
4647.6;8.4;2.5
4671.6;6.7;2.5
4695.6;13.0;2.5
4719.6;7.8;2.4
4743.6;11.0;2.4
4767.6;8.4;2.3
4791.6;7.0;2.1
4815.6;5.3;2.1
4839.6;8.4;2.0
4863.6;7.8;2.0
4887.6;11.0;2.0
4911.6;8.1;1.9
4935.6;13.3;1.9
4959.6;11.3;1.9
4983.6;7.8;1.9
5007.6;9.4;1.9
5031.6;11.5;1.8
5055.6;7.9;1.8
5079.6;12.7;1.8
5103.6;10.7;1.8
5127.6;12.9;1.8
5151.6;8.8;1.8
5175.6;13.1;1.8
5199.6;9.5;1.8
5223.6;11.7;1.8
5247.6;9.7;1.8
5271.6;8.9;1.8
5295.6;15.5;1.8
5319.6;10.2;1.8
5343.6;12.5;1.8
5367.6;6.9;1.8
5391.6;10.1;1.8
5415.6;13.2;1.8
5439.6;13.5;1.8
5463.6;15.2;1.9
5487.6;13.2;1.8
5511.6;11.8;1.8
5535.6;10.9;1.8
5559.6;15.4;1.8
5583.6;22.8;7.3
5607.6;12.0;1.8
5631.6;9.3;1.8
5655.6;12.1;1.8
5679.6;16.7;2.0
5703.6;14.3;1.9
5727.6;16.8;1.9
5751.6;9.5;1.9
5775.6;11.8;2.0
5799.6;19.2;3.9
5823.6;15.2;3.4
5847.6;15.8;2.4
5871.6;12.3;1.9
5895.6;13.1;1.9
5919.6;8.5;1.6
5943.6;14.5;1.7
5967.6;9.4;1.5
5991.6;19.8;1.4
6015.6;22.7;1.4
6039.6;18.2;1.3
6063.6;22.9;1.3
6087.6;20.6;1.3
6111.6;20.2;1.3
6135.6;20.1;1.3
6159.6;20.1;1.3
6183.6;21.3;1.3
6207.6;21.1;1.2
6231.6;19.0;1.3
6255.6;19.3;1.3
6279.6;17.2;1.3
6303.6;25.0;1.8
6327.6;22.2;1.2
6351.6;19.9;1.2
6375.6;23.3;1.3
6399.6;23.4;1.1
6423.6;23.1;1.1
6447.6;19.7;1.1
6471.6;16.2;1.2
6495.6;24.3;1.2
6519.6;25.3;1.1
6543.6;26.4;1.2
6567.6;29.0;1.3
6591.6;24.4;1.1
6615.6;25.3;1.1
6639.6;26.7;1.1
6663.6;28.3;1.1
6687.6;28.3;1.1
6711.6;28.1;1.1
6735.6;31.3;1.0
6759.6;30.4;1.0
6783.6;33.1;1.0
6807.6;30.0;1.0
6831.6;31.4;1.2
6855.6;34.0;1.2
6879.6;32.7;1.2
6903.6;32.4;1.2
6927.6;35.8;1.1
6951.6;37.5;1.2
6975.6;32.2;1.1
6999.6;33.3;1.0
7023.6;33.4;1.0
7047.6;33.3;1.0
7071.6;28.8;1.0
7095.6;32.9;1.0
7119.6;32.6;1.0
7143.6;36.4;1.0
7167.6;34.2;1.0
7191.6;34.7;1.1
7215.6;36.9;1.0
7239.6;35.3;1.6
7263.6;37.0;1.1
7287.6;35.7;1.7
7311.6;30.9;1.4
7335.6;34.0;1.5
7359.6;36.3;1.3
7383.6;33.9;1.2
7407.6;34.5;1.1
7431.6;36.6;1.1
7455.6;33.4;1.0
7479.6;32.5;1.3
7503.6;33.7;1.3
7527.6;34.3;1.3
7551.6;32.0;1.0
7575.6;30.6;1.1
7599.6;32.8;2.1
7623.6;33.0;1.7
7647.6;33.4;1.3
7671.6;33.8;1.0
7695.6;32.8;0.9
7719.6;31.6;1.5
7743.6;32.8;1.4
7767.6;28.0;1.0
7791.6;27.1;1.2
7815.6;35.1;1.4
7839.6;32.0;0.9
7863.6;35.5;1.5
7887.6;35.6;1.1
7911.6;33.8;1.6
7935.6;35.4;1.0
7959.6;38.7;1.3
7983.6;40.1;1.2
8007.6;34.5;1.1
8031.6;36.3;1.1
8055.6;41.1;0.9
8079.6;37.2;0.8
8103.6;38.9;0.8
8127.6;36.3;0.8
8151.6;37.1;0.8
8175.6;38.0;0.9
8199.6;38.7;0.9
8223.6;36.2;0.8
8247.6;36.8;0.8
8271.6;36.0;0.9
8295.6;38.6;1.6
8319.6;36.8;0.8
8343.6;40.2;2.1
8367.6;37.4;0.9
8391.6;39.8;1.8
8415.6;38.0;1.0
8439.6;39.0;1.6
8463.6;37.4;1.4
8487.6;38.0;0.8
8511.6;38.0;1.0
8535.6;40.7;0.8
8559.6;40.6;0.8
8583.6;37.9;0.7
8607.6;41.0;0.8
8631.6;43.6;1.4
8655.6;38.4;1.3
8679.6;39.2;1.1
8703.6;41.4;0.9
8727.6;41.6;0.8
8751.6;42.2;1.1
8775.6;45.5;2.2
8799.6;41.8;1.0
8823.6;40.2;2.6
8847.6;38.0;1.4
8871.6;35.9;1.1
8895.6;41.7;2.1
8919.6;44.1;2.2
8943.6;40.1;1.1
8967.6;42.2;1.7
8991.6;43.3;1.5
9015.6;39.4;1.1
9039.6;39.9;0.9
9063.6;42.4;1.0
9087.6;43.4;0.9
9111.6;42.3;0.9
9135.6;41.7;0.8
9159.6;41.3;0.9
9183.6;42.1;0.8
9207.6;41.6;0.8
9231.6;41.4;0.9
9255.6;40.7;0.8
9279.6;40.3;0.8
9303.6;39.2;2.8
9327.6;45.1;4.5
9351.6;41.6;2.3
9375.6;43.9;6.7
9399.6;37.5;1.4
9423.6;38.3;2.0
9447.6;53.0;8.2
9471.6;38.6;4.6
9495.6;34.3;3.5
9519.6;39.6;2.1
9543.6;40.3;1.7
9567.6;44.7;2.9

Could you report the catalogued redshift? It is 0.503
